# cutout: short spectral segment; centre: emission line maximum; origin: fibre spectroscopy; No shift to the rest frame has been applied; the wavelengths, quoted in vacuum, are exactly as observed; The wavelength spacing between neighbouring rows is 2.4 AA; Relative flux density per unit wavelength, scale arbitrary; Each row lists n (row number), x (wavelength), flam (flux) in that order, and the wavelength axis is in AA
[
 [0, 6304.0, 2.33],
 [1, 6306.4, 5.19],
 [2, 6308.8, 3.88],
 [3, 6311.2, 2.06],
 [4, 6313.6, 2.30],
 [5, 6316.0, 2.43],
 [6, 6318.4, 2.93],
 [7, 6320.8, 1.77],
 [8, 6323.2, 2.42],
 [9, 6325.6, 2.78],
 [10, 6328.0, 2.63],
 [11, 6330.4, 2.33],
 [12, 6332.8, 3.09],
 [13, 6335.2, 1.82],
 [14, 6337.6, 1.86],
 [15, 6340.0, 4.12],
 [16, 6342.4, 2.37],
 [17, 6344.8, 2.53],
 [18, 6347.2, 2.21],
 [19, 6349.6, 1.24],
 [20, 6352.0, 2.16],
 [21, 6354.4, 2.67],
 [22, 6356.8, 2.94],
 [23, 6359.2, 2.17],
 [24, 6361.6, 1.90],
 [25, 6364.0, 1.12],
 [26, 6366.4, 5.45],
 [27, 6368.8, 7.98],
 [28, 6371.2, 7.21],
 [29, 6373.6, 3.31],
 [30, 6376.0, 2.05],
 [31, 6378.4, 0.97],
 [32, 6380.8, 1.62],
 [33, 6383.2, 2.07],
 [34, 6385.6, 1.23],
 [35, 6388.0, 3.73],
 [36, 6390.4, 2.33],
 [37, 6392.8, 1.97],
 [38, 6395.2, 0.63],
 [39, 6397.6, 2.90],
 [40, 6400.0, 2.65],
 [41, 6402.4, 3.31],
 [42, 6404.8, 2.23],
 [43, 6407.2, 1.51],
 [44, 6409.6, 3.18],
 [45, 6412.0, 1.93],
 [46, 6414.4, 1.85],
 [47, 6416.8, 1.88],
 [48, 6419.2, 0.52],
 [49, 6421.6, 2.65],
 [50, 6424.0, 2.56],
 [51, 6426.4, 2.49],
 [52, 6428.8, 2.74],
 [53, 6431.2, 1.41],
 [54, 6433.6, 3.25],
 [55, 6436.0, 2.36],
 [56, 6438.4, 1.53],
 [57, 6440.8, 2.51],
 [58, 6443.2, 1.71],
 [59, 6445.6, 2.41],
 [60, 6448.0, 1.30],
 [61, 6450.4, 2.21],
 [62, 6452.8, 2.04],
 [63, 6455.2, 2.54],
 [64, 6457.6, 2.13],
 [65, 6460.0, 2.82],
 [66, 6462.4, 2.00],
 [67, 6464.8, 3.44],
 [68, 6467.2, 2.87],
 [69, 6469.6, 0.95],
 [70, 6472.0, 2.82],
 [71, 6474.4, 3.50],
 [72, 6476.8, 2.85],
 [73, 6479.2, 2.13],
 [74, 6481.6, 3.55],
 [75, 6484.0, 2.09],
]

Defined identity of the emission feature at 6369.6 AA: [O III] 5007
